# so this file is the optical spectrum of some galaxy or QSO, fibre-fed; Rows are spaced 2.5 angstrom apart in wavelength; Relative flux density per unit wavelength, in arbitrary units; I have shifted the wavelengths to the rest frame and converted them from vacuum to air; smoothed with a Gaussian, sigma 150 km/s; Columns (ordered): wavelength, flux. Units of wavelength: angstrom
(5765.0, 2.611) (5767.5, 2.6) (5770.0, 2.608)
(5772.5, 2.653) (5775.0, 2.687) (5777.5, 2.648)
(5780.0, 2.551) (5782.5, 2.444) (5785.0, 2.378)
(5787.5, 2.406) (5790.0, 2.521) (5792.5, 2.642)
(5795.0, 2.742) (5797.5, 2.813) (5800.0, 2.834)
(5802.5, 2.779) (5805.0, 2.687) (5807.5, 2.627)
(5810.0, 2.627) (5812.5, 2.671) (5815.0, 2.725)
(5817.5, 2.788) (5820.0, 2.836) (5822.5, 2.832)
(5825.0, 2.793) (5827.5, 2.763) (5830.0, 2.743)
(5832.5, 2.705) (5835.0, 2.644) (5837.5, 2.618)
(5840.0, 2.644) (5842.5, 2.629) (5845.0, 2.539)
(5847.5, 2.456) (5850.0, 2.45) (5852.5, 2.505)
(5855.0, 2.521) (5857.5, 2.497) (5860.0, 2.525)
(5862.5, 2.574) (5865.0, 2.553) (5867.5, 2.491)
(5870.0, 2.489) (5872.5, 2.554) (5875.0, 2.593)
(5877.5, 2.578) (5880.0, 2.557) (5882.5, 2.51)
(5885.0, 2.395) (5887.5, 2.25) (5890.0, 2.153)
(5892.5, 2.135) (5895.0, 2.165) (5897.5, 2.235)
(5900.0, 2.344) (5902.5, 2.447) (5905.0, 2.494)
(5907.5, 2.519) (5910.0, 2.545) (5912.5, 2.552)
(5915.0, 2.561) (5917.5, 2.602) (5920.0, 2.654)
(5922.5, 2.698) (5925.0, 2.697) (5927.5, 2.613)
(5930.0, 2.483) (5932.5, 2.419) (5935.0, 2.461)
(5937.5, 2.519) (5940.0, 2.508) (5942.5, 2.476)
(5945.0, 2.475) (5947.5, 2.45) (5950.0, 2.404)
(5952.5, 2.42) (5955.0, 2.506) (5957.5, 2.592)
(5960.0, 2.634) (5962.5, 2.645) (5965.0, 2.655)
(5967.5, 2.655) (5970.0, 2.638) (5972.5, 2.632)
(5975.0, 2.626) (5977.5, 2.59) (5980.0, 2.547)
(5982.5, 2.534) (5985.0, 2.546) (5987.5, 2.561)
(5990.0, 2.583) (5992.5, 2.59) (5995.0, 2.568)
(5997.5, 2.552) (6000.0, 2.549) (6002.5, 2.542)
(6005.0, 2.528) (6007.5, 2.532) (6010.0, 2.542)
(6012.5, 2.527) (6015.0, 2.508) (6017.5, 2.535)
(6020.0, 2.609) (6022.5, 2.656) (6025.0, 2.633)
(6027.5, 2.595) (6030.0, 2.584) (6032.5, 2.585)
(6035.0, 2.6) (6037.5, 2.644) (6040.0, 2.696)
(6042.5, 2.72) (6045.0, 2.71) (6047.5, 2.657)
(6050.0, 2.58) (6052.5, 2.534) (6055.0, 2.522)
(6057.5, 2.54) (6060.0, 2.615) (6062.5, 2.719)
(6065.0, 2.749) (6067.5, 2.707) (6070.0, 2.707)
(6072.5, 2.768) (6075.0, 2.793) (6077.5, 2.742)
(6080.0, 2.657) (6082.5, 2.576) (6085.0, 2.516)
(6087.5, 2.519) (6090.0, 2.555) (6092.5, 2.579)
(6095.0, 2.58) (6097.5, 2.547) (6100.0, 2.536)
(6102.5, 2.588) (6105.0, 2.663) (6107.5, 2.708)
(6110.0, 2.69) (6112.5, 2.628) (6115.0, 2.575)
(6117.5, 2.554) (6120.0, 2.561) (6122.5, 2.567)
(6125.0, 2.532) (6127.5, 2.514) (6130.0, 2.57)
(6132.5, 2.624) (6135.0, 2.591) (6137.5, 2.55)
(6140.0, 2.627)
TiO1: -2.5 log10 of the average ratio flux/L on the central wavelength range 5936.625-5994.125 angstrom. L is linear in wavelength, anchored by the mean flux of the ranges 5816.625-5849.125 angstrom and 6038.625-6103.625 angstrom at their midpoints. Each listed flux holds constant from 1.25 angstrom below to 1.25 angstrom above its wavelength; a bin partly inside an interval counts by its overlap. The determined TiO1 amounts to 0.04 mag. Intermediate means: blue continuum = 2.69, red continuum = 2.63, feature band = 2.56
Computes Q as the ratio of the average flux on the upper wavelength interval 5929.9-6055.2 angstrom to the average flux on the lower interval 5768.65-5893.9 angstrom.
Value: 1.0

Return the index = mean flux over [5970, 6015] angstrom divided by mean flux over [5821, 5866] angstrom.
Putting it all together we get 1.0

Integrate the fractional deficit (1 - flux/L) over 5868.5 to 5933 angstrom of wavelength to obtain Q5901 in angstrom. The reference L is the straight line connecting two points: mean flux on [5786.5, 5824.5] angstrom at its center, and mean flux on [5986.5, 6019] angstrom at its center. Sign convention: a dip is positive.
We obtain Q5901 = 3.9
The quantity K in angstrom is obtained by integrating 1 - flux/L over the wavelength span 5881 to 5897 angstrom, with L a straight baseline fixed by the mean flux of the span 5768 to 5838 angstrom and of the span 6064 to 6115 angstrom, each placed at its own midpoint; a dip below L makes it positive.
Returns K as 2.34 angstrom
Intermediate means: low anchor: 2.67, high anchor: 2.64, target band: 2.27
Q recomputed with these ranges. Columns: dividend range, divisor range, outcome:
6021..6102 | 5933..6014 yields 1.03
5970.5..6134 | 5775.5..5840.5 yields 0.97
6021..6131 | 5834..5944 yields 1.05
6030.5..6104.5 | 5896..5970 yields 1.04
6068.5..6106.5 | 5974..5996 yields 1.02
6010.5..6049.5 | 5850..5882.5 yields 1.03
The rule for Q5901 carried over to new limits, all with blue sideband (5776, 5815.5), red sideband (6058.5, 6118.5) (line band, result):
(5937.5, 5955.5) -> 1.1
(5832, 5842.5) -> -0.1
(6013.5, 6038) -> 0.4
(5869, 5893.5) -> 1.9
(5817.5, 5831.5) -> -0.9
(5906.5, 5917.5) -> 0.3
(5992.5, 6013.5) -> 0.7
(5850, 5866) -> 0.7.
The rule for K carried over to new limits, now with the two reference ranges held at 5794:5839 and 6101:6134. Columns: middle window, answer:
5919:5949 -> 1.6 angstrom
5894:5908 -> 1.7 angstrom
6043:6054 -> 0.0 angstrom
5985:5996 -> 0.3 angstrom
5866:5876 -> 0.7 angstrom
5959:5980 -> 0.3 angstrom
